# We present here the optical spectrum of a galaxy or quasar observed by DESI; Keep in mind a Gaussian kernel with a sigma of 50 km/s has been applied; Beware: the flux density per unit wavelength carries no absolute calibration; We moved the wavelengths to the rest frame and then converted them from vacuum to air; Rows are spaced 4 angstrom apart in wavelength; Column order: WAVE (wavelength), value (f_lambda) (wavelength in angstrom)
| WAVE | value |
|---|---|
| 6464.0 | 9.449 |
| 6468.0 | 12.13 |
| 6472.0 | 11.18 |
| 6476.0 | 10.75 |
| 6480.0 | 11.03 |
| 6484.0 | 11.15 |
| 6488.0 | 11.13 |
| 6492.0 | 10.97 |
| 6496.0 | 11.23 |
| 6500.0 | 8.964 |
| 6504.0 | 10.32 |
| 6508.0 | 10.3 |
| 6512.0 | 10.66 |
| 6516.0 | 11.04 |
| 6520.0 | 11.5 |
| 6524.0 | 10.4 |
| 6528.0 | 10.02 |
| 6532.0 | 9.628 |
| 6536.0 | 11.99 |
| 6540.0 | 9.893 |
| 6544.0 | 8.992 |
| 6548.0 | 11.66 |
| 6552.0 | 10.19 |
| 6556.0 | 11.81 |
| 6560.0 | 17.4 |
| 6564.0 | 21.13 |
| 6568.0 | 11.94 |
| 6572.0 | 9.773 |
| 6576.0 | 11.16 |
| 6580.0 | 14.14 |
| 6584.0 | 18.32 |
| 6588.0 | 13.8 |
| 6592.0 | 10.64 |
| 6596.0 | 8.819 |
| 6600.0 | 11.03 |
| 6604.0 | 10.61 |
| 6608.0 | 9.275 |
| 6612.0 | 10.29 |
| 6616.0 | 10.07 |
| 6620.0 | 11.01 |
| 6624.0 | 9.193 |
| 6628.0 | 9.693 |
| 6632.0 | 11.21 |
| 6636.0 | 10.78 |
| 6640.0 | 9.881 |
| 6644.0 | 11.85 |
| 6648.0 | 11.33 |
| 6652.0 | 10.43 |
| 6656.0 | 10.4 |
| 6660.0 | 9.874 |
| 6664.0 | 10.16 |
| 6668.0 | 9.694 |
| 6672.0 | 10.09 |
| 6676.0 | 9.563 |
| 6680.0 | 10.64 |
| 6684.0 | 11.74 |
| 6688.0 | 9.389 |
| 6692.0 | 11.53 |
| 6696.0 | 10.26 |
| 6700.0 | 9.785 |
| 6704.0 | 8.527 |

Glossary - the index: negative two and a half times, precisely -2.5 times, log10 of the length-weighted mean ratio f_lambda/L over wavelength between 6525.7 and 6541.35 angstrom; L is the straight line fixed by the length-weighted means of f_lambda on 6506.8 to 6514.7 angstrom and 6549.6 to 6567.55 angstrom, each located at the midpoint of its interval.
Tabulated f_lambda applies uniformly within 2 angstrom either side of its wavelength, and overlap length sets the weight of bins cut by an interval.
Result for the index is 0.20 mag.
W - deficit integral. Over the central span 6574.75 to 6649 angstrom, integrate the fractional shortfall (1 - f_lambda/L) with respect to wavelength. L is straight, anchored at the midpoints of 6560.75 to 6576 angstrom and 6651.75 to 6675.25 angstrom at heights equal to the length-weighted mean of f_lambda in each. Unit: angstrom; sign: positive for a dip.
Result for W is 6.4 angstrom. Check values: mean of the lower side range 14.1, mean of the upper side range 10.1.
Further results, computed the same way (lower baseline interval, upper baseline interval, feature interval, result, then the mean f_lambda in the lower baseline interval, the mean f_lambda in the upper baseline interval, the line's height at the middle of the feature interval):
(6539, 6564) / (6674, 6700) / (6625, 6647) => 1.1 angstrom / 12.5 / 10.5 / 11.2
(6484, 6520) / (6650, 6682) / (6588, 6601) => -0.4 angstrom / 10.7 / 10.1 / 10.3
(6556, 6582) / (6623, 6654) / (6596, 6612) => 2.9 angstrom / 14.1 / 10.6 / 12.3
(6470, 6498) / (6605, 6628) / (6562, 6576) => -4.7 angstrom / 11.1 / 9.97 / 10.4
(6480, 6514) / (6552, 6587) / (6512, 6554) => 6.2 angstrom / 10.6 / 14.2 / 12.4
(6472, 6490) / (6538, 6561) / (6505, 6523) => 0.6 angstrom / 11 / 11.4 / 11.2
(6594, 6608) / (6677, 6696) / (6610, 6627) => 0.1 angstrom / 10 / 10.7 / 10.2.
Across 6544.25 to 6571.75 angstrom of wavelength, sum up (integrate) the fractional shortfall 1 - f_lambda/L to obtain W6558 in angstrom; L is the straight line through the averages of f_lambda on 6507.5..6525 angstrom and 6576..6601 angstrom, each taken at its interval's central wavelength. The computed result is -3.4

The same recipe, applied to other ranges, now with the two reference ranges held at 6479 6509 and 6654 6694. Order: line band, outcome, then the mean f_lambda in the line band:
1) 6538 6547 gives 0.7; 9.69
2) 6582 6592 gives -4.3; 15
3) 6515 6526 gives -0.4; 11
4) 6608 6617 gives 0.4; 9.99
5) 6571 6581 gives -1.1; 11.6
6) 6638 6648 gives -0.6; 11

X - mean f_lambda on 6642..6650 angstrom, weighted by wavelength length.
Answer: 11.6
